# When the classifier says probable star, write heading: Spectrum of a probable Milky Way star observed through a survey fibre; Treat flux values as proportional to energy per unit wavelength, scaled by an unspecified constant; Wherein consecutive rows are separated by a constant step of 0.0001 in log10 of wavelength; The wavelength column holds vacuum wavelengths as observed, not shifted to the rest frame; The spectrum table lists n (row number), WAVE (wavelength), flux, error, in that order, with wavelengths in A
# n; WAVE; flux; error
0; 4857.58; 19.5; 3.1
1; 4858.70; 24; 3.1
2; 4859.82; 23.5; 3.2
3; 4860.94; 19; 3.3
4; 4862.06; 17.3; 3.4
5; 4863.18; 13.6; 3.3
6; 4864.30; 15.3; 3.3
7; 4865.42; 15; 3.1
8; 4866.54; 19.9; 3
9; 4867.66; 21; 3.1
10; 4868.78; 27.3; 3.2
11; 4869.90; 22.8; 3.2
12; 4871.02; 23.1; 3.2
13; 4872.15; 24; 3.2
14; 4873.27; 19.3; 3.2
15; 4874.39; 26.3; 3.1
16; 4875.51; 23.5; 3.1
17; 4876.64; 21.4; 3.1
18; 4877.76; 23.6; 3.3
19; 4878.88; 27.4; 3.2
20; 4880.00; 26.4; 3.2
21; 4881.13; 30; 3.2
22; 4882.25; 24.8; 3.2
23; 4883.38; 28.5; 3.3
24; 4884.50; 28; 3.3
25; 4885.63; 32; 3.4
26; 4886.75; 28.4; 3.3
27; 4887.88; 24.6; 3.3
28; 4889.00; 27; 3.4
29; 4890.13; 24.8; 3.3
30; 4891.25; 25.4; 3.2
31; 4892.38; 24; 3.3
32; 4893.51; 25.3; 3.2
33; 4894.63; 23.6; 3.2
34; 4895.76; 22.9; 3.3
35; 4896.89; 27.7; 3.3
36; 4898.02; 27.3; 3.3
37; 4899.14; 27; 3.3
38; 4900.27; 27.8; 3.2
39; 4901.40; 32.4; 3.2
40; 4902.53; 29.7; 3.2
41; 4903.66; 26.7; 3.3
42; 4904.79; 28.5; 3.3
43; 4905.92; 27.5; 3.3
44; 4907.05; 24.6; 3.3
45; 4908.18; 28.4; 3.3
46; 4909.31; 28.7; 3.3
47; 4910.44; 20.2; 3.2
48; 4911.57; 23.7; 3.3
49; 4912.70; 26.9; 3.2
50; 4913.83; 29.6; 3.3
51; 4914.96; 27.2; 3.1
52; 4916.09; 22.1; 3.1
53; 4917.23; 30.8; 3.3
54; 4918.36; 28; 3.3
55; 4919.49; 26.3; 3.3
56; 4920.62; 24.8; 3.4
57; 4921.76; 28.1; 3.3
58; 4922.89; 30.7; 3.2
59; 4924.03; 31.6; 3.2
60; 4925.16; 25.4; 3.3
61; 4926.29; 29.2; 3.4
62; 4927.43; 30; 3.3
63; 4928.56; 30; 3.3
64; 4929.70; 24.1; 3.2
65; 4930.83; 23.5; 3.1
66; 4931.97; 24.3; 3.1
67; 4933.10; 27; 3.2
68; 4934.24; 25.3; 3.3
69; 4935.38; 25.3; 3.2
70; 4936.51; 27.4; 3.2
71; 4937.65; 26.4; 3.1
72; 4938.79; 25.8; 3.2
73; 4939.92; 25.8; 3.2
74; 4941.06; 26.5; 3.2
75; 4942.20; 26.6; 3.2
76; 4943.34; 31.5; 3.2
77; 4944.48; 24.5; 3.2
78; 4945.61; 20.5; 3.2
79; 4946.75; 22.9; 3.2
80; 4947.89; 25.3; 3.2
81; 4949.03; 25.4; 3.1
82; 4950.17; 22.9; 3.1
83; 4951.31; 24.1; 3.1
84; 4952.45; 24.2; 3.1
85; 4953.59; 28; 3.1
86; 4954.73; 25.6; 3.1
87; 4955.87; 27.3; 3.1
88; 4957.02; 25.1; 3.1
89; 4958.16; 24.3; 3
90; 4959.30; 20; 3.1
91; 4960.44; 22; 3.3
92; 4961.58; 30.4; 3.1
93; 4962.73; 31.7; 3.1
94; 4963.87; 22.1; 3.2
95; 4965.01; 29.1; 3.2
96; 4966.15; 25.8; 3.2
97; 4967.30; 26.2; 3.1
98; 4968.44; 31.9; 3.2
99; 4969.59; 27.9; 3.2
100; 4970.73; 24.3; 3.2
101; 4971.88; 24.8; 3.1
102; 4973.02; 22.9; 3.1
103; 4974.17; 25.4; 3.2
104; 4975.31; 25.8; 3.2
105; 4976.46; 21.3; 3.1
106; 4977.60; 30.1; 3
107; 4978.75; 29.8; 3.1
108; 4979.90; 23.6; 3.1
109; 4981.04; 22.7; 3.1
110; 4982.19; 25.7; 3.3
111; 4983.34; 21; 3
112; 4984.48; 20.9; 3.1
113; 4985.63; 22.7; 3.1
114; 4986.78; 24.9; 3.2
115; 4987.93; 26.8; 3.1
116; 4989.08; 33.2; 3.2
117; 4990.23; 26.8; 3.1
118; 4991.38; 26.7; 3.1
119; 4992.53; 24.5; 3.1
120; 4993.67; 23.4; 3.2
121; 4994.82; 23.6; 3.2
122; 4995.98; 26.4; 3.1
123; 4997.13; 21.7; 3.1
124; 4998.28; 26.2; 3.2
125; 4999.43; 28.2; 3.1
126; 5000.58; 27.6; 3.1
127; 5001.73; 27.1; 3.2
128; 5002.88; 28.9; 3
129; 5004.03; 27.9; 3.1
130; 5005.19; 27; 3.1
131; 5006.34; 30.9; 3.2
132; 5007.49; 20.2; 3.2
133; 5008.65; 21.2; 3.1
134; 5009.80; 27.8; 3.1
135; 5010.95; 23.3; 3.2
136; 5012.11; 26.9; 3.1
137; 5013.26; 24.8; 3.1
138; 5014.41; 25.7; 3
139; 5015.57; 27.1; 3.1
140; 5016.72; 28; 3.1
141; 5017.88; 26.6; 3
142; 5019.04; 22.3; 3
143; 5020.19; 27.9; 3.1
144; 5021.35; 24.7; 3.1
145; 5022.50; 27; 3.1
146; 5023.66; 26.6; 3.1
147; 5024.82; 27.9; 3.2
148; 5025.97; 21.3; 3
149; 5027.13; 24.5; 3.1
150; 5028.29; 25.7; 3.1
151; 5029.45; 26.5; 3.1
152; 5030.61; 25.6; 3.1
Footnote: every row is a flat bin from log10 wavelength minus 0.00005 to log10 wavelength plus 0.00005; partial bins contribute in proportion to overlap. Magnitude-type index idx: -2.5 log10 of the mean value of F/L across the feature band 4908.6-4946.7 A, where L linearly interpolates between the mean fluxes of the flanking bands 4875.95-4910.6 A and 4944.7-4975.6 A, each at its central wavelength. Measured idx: -0.02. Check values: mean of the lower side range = 26.7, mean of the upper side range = 25.4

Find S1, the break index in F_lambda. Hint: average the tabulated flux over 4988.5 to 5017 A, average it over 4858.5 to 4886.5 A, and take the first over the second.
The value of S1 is 1.1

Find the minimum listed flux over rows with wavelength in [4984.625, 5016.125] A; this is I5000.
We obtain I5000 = 20.2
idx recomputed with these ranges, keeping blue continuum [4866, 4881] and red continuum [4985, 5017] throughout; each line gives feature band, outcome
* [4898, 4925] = -0.13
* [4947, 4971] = -0.03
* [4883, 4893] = -0.13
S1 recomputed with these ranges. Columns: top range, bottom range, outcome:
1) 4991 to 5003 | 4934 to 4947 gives 1.00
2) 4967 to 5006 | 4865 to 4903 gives 1.02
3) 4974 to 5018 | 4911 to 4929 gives 0.93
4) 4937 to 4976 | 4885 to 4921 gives 0.96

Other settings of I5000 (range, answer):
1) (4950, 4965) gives 20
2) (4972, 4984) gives 21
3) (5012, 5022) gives 22.3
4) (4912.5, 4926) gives 22.1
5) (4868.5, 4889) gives 19.3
